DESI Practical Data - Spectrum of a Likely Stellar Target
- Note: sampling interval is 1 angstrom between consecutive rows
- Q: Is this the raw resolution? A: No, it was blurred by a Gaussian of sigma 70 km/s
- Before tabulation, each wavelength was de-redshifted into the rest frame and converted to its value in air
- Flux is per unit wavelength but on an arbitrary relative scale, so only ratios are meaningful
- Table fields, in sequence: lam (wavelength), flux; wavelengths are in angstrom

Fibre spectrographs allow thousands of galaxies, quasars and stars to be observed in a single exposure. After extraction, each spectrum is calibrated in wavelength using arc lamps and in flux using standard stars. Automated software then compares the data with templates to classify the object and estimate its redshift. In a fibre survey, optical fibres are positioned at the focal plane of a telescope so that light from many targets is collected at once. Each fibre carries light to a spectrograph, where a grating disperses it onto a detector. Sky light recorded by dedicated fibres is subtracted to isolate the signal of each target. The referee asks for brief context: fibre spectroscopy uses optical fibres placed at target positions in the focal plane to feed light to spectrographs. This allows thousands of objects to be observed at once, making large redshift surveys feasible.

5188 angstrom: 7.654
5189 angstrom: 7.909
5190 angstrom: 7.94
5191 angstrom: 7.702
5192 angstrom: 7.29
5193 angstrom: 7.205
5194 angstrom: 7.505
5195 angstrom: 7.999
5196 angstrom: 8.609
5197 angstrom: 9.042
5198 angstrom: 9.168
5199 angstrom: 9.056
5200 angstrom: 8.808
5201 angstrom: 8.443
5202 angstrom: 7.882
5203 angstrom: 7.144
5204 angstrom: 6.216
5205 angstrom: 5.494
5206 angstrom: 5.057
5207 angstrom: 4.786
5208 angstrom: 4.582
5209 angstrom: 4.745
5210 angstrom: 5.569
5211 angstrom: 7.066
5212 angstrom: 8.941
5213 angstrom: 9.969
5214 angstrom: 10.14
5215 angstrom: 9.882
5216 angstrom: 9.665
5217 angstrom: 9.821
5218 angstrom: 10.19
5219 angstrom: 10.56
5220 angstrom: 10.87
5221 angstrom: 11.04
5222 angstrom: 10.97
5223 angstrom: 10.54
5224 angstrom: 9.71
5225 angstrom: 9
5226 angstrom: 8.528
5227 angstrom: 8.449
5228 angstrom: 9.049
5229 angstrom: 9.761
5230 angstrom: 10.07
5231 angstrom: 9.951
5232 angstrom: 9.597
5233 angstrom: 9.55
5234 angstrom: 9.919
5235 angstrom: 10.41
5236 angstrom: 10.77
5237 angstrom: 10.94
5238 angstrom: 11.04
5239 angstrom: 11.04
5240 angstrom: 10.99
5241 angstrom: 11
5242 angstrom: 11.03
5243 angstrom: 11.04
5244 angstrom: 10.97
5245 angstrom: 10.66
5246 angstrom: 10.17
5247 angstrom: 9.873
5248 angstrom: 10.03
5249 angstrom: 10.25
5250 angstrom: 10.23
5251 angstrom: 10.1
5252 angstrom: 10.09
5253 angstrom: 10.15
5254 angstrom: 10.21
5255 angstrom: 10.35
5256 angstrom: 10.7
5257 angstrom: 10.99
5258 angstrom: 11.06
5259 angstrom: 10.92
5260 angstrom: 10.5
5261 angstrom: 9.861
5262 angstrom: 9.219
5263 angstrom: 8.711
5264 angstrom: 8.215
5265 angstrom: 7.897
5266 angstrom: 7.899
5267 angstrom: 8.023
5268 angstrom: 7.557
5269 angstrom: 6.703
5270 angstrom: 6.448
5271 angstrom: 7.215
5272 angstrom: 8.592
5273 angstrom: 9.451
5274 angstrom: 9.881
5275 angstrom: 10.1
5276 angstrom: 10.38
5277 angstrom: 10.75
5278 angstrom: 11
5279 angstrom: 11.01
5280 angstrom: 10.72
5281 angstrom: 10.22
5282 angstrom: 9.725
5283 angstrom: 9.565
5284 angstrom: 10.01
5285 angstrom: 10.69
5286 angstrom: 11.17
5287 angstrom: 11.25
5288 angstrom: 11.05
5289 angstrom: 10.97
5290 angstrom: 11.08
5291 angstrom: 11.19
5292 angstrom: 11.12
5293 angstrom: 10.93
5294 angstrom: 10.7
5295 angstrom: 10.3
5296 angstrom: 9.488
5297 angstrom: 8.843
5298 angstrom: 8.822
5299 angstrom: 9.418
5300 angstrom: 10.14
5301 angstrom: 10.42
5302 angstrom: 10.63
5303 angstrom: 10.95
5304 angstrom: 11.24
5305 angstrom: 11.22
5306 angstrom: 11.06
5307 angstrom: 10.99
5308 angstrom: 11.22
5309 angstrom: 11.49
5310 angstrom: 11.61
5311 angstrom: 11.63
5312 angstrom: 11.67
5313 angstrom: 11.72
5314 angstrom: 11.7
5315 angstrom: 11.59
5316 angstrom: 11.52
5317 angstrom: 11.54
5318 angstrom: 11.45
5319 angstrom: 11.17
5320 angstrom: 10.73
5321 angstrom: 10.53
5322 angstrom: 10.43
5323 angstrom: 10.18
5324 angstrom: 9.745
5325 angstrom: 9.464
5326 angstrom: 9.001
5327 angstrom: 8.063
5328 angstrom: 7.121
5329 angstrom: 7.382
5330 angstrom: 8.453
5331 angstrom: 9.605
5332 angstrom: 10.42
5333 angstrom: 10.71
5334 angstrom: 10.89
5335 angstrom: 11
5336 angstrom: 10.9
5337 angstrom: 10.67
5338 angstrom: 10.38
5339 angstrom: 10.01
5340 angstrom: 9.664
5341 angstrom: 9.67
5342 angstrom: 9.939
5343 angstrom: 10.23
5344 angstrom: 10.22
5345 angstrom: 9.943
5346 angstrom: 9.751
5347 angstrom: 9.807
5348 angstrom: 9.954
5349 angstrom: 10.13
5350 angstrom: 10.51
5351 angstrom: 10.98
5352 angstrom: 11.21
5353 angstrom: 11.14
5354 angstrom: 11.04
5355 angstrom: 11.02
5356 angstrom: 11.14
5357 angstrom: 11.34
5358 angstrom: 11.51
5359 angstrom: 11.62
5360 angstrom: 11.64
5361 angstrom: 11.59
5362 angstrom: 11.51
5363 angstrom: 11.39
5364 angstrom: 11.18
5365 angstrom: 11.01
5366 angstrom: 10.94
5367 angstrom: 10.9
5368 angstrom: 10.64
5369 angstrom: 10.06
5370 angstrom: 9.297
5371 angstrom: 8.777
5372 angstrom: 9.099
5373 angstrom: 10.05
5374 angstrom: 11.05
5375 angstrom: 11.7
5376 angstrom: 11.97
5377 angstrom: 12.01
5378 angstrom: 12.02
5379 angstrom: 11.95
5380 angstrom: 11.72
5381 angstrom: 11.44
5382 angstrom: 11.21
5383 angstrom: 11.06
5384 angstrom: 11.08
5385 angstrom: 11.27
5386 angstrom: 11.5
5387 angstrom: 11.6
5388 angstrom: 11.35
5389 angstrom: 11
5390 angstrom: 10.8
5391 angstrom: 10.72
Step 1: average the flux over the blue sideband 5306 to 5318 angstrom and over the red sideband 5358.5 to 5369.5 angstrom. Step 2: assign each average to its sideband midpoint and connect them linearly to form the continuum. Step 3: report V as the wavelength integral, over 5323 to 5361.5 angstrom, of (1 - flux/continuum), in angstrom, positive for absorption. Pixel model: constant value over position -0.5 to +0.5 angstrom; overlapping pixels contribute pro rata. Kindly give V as 3.7 angstrom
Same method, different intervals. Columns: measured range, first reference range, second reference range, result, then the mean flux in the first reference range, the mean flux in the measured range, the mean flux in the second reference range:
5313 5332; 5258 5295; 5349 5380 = 0.7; 9.77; 10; 11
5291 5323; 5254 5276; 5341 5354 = -3.6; 9.12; 10.8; 10.3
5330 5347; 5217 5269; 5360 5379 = 0.8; 9.98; 10.2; 10.9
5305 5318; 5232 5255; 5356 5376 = -1.0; 10.5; 11.5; 10.8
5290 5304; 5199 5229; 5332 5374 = -0.8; 8.42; 10.3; 10.6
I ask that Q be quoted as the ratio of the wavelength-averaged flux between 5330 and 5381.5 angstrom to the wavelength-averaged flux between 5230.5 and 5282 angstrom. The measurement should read 1.08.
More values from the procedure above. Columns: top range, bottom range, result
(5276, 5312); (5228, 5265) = 1.04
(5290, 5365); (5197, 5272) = 1.14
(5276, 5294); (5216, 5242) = 1.06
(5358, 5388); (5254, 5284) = 1.17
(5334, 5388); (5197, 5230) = 1.27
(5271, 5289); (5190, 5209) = 1.41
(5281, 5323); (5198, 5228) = 1.28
